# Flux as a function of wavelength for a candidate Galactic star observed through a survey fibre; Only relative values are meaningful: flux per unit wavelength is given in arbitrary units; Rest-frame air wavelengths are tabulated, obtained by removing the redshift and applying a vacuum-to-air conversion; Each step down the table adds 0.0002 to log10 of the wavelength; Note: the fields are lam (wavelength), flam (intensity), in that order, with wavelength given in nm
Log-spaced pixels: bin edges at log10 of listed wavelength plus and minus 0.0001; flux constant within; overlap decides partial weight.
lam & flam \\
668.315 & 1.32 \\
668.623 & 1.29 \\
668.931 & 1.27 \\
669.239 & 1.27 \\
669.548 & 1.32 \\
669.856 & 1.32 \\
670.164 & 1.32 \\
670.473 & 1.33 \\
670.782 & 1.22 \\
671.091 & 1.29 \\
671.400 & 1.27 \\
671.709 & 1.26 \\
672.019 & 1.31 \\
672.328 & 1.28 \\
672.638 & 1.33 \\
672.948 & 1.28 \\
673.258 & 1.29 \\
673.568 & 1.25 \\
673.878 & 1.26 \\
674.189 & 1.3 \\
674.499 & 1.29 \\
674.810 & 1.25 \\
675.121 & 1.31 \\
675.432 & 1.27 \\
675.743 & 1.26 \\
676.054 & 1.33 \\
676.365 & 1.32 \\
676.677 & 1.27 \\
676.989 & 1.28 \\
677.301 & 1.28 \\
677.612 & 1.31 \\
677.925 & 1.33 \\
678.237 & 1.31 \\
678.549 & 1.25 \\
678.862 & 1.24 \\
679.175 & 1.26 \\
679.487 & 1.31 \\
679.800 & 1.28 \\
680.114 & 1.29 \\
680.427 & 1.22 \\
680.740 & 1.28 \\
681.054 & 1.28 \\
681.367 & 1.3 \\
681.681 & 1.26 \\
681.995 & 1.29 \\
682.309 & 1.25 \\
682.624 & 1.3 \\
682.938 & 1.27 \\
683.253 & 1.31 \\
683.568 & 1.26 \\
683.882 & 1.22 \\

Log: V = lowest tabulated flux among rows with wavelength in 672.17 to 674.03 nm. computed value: 1.25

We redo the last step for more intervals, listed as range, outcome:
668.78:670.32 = 1.27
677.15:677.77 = 1.28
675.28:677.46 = 1.26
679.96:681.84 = 1.22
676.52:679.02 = 1.24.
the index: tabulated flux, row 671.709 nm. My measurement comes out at 1.26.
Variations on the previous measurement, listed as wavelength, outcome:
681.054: 1.28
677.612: 1.31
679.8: 1.28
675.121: 1.31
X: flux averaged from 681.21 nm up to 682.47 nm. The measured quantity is 1.28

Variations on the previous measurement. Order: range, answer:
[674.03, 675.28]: 1.29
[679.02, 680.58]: 1.27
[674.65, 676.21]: 1.28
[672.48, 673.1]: 1.3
